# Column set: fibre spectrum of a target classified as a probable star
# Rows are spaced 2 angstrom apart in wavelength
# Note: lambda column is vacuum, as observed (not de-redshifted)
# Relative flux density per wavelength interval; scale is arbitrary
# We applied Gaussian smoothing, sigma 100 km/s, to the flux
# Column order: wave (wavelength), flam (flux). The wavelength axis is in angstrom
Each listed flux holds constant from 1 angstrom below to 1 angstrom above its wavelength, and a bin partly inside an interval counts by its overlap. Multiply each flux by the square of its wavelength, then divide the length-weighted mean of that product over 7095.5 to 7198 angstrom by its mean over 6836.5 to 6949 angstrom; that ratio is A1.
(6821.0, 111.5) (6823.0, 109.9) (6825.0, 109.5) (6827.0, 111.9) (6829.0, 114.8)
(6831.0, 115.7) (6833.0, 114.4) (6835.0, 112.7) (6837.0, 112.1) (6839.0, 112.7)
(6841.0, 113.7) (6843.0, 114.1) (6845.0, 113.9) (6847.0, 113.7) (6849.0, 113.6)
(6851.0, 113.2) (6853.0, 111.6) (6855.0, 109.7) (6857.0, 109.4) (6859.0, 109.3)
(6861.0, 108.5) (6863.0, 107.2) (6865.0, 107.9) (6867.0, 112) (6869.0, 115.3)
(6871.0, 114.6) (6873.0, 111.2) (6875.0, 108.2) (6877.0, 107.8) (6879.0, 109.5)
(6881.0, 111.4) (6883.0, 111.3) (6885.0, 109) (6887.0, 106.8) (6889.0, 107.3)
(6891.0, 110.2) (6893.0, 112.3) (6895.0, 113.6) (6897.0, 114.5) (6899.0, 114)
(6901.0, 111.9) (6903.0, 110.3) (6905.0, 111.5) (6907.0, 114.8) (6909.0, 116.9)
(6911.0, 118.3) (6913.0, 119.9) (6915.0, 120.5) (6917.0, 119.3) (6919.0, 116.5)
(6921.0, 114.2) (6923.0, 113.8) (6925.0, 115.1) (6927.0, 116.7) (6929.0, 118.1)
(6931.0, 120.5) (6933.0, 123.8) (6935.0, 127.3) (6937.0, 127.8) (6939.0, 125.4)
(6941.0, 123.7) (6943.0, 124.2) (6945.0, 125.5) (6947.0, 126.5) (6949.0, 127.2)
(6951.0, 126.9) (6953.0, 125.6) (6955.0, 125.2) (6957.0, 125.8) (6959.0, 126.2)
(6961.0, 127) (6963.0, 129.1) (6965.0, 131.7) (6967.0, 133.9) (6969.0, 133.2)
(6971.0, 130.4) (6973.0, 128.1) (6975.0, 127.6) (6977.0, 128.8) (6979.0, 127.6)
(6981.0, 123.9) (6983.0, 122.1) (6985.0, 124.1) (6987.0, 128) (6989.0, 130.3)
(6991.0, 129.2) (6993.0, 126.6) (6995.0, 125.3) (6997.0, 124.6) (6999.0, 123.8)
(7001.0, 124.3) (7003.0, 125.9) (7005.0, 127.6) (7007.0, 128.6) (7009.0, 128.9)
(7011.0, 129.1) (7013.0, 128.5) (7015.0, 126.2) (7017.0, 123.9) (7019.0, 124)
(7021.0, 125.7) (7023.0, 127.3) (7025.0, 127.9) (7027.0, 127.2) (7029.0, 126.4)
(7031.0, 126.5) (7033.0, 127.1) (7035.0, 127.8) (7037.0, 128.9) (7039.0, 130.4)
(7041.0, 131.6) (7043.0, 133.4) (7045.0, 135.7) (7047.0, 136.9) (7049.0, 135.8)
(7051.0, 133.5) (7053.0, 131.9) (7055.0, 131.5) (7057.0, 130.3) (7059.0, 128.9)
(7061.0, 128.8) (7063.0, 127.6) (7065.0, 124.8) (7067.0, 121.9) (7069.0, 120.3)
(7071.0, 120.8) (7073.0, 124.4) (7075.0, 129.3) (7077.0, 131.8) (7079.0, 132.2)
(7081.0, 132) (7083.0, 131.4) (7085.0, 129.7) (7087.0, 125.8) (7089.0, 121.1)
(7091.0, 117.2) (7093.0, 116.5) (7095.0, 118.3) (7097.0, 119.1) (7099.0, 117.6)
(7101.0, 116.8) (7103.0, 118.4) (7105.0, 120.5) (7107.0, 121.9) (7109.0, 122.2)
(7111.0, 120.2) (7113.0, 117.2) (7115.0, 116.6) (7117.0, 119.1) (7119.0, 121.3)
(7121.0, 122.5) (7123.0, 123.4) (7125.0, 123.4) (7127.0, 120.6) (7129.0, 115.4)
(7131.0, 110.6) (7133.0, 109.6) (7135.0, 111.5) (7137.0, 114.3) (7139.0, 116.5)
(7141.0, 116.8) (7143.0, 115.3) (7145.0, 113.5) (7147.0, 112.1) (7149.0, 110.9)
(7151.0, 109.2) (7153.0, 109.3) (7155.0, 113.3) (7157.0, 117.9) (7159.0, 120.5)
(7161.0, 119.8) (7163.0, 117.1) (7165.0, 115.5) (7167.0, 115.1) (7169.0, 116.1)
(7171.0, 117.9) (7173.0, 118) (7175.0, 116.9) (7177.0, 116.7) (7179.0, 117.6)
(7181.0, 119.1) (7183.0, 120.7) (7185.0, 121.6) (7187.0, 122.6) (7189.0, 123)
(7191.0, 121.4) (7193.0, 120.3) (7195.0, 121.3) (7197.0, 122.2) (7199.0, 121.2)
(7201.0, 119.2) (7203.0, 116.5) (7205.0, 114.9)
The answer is 1.10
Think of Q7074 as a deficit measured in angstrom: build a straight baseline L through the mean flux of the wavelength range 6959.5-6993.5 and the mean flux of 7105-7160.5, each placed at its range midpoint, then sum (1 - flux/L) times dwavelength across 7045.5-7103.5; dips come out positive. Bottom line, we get -2.5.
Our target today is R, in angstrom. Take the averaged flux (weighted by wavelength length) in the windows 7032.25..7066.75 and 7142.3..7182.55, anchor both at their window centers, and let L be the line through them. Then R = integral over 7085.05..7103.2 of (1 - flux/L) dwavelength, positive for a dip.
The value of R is 0.8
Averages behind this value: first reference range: 131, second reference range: 116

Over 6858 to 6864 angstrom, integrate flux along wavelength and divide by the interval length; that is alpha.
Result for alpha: 108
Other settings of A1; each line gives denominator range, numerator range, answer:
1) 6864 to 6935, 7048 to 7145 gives 1.14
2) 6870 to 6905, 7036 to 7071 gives 1.23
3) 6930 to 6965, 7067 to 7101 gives 1.02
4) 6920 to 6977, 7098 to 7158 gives 0.98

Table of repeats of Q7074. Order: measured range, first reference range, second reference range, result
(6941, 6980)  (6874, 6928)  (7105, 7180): -4.7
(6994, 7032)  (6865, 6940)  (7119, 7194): -3.5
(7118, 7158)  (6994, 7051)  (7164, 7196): 2.0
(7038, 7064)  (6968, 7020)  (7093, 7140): -1.9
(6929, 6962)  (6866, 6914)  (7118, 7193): -3.5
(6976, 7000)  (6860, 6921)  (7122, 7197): -2.5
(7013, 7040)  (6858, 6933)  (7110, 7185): -2.8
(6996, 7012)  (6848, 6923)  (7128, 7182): -1.8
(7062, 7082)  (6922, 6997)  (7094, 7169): -1.1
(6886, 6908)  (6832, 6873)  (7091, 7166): 0.2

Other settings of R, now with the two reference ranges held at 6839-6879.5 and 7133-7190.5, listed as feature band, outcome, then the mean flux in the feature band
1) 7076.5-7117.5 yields -2.4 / 122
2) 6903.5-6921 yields -0.7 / 117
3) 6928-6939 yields -1.1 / 124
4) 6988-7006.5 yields -2.1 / 126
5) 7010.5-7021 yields -1.1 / 126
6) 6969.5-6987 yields -2.1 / 127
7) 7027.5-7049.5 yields -3.2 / 131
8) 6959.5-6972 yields -2.0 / 131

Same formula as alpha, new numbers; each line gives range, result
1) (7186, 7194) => 122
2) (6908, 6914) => 118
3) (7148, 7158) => 112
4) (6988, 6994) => 129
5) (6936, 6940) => 127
